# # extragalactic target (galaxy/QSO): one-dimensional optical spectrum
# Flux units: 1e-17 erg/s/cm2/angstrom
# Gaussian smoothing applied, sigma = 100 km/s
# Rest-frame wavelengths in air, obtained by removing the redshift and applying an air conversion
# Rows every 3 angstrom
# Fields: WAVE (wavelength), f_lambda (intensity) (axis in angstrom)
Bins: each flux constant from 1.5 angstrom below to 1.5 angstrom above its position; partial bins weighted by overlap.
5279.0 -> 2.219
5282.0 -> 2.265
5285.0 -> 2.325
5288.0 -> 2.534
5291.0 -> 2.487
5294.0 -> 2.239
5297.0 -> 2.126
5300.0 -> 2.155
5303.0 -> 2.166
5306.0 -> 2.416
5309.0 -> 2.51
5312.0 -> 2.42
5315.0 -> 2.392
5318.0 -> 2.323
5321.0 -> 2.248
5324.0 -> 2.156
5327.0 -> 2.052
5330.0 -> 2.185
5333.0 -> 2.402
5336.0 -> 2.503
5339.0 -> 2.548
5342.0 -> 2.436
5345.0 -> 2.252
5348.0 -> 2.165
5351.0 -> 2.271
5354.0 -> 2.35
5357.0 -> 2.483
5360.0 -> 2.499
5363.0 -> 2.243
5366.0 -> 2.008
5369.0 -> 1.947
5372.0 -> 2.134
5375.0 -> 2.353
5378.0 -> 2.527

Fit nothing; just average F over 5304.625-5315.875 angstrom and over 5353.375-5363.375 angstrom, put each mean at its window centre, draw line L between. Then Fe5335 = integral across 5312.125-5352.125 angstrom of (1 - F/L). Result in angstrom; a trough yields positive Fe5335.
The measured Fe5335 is 2.0 angstrom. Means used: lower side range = 2.44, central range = 2.31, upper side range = 2.41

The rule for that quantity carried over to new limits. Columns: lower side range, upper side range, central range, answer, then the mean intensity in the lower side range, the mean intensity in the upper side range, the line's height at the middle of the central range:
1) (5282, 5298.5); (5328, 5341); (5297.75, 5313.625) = 0.22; 2.34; 2.4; 2.36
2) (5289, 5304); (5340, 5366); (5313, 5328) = 0.21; 2.25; 2.32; 2.28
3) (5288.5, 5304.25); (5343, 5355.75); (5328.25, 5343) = -0.92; 2.25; 2.27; 2.27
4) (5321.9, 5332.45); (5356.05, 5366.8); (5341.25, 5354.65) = -0.16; 2.16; 2.32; 2.26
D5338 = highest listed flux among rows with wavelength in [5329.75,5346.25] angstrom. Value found 2.548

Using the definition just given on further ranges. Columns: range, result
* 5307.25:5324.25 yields 2.51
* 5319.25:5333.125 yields 2.402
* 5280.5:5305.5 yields 2.534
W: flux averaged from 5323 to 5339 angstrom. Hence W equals 2.29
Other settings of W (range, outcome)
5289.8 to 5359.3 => 2.32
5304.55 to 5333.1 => 2.31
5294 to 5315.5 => 2.3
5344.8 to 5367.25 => 2.29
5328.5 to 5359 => 2.36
